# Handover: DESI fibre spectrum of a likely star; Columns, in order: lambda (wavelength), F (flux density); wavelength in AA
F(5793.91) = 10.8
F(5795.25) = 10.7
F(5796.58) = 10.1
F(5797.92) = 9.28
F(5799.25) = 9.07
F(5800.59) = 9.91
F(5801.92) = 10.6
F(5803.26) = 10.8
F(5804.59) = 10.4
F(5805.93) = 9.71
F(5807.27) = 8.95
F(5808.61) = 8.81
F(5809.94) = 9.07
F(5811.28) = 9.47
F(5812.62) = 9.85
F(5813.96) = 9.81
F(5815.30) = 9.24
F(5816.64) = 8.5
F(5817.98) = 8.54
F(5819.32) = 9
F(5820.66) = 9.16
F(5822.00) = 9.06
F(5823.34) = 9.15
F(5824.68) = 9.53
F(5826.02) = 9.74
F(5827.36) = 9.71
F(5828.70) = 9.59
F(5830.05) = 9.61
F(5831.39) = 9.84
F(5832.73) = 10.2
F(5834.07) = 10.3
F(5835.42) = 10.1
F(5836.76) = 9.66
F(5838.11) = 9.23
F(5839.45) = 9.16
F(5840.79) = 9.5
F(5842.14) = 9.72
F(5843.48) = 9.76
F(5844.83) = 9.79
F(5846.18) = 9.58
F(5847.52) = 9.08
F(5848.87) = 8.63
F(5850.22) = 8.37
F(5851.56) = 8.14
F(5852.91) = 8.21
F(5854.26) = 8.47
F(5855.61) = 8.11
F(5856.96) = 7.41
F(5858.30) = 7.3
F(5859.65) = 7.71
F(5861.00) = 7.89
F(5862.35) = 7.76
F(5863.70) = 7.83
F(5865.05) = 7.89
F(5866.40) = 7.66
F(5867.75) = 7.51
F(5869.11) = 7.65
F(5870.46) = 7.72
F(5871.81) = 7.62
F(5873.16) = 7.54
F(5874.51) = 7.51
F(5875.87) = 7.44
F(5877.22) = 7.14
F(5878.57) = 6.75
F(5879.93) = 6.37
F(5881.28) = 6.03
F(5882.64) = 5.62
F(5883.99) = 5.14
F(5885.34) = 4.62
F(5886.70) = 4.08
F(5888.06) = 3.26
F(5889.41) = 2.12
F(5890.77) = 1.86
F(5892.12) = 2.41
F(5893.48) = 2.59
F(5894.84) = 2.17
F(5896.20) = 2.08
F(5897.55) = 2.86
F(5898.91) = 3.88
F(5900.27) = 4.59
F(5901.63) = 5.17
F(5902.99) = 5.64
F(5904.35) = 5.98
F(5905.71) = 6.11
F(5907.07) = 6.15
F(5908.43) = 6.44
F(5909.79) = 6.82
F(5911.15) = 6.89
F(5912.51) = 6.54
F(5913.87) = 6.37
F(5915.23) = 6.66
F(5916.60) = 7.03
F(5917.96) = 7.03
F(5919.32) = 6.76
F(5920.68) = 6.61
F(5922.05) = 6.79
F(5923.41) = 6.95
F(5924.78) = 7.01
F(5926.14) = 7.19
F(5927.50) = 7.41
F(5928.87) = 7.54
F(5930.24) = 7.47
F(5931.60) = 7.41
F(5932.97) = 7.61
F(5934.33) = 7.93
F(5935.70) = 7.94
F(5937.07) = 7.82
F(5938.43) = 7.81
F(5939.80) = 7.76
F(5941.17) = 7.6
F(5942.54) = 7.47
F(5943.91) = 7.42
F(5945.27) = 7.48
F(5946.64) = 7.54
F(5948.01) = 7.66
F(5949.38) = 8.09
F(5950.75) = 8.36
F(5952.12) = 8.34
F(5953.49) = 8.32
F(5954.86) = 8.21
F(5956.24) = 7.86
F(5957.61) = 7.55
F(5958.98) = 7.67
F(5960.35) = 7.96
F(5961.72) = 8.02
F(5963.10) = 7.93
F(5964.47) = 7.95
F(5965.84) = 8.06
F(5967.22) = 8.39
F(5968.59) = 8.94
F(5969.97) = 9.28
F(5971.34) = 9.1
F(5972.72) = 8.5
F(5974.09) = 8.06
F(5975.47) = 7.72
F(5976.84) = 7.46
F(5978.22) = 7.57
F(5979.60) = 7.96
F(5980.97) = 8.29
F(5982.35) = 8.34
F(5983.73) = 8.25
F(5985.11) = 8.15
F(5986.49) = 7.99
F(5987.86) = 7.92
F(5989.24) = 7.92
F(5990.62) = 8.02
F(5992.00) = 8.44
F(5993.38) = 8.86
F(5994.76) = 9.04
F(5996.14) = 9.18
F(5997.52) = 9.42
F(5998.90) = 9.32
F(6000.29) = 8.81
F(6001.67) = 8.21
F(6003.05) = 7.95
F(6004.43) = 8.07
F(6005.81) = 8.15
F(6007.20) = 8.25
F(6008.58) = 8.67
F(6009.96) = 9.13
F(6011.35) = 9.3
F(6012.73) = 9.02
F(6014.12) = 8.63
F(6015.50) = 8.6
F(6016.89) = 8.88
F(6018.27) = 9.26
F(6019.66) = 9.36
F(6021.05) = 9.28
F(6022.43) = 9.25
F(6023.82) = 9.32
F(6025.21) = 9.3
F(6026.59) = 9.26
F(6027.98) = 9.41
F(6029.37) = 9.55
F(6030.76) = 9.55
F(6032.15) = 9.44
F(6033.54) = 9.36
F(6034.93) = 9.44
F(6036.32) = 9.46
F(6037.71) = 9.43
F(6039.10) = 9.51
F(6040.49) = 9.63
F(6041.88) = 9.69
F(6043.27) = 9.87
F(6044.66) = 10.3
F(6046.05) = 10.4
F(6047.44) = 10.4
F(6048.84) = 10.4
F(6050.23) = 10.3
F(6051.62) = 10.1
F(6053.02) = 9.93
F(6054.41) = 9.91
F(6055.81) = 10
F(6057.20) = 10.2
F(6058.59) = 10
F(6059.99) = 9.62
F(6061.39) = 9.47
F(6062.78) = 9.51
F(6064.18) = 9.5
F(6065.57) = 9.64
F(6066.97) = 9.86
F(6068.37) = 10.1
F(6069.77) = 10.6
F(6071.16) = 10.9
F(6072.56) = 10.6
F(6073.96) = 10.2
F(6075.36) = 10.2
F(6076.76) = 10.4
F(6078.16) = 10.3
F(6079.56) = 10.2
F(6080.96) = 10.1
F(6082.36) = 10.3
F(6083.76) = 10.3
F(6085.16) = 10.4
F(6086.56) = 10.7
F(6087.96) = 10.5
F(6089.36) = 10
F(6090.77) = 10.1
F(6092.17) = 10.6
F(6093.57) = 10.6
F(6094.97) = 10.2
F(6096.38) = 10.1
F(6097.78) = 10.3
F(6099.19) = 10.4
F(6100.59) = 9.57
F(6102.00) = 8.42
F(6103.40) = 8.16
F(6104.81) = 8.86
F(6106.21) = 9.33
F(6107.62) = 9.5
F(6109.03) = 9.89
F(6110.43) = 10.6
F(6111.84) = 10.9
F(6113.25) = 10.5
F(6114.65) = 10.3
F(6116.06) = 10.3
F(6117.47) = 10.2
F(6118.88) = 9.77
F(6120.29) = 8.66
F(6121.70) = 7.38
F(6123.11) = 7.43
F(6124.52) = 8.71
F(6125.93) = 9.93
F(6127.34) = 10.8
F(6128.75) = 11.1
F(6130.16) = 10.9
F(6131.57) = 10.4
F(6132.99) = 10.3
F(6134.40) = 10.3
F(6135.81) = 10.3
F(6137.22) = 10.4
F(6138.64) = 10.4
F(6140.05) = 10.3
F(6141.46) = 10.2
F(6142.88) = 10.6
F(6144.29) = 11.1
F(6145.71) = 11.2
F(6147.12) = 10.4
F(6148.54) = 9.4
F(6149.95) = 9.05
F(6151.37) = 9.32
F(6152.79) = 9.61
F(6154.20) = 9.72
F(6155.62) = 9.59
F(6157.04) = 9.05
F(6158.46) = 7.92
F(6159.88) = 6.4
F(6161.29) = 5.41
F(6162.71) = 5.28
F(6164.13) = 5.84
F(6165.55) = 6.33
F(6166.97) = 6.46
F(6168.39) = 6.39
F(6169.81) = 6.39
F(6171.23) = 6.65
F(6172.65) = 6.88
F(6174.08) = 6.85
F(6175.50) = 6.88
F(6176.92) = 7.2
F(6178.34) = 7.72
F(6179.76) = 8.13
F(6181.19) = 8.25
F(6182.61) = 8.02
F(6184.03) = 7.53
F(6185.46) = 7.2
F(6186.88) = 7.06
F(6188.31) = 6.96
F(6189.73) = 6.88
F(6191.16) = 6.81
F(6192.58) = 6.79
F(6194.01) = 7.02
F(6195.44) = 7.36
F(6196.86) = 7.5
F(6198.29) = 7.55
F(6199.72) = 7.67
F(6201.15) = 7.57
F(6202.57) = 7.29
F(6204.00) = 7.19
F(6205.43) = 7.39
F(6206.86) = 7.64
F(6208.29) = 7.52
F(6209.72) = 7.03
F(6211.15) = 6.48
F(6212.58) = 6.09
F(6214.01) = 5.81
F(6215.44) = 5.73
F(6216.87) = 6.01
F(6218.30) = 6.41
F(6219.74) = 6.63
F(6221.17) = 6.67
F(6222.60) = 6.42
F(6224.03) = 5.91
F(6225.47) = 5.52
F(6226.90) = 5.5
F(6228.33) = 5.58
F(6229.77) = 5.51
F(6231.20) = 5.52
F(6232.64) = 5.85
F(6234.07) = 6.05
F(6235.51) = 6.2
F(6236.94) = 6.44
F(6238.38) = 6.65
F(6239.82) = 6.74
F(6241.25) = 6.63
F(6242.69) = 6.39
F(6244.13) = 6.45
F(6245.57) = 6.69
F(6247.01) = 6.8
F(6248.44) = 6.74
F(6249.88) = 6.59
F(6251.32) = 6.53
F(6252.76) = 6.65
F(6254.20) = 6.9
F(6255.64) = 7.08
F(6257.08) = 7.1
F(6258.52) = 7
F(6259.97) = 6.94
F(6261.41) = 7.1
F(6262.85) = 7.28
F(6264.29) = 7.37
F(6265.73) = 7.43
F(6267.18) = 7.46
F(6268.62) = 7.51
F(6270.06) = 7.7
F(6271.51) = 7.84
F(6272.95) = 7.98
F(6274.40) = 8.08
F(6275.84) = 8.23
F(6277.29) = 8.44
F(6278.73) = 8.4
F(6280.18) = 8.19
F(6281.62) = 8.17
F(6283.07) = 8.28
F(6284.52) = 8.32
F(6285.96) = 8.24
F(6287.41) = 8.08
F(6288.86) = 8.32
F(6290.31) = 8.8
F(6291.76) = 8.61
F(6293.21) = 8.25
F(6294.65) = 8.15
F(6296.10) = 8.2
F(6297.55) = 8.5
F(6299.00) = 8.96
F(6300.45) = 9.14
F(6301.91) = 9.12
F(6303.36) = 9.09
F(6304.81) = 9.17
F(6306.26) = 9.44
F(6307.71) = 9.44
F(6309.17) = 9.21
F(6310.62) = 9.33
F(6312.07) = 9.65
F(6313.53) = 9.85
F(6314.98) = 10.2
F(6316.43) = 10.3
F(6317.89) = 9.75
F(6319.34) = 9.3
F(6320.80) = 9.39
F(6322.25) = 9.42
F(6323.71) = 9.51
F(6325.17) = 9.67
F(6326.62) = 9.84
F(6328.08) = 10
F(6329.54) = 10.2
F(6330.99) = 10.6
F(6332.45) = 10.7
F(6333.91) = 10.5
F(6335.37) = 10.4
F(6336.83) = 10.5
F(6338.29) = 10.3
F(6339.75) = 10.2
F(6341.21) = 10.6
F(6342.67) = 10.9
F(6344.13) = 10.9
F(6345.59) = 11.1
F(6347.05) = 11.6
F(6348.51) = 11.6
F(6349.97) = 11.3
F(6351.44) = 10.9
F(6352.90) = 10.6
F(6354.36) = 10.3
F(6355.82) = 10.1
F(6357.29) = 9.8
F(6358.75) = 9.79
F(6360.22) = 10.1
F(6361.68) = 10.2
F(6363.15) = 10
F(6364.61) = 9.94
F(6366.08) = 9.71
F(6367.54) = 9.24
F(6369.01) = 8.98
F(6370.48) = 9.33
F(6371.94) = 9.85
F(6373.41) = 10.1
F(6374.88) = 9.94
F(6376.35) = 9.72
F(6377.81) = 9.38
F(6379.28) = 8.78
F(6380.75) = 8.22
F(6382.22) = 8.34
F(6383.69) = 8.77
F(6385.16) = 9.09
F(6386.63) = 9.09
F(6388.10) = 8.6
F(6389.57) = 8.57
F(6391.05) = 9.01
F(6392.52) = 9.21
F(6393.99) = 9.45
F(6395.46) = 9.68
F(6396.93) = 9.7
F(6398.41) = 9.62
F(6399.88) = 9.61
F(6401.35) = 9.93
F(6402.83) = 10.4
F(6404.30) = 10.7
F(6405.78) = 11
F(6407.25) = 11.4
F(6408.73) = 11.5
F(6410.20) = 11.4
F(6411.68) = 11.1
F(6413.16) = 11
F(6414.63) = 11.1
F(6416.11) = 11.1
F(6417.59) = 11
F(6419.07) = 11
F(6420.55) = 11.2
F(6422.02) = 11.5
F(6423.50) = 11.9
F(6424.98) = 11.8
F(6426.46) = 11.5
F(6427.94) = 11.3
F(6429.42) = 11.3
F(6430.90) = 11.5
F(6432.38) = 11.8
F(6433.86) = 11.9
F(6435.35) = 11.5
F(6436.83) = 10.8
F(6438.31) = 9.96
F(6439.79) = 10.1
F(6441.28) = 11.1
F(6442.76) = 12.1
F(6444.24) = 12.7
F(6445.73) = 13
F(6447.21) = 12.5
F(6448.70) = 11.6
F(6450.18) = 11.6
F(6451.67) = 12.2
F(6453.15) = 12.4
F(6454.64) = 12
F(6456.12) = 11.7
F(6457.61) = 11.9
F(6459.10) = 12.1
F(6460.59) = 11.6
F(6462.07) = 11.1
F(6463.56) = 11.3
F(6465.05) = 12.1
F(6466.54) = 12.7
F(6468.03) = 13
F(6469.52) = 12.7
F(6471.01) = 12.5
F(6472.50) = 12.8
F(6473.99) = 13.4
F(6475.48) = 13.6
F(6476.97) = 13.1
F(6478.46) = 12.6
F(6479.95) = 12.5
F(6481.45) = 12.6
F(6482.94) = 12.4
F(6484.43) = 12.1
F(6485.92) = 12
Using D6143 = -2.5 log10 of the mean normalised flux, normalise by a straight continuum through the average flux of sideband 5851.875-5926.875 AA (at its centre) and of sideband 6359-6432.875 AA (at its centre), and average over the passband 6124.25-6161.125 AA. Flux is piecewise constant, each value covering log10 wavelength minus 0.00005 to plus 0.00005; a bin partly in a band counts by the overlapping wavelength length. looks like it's -0.206 mag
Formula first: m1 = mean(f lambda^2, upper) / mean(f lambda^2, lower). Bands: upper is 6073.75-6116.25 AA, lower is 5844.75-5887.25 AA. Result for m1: 1.5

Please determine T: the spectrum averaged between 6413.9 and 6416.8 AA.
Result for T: 11.1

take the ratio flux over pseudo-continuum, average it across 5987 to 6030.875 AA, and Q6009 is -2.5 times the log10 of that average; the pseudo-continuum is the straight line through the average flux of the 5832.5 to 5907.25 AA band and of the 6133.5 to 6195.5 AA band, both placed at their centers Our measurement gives -0.19 mag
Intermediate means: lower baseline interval 6.82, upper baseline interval 8.14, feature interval 8.84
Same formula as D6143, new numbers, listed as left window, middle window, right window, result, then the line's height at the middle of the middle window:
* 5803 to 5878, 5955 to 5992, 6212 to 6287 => 0.01 mag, 8.2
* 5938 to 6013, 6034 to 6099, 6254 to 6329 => -0.21 mag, 8.32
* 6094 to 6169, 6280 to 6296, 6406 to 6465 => 0.25 mag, 10.5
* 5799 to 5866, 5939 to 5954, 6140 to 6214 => 0.11 mag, 8.66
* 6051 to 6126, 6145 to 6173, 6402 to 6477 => 0.29 mag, 10.3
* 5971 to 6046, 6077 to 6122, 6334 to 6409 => -0.09 mag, 9.12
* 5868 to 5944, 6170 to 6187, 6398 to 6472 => 0.21 mag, 8.88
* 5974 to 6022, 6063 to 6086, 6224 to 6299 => -0.25 mag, 8.14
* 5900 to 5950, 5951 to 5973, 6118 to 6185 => -0.14 mag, 7.28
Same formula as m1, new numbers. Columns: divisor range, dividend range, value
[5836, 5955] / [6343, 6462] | 1.81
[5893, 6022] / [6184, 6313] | 1.07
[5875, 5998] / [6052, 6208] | 1.38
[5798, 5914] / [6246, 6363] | 1.38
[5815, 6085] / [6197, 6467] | 1.27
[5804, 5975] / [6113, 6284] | 1.13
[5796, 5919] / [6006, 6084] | 1.36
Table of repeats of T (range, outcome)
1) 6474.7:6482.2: 12.9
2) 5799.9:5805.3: 10.4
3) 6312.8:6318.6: 10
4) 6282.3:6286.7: 8.28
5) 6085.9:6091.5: 10.3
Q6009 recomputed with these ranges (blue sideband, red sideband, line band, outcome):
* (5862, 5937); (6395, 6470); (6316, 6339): 0.04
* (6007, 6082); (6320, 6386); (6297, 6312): 0.09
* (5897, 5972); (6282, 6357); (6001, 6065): -0.19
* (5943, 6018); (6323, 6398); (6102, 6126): -0.06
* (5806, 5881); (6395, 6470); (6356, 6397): 0.19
